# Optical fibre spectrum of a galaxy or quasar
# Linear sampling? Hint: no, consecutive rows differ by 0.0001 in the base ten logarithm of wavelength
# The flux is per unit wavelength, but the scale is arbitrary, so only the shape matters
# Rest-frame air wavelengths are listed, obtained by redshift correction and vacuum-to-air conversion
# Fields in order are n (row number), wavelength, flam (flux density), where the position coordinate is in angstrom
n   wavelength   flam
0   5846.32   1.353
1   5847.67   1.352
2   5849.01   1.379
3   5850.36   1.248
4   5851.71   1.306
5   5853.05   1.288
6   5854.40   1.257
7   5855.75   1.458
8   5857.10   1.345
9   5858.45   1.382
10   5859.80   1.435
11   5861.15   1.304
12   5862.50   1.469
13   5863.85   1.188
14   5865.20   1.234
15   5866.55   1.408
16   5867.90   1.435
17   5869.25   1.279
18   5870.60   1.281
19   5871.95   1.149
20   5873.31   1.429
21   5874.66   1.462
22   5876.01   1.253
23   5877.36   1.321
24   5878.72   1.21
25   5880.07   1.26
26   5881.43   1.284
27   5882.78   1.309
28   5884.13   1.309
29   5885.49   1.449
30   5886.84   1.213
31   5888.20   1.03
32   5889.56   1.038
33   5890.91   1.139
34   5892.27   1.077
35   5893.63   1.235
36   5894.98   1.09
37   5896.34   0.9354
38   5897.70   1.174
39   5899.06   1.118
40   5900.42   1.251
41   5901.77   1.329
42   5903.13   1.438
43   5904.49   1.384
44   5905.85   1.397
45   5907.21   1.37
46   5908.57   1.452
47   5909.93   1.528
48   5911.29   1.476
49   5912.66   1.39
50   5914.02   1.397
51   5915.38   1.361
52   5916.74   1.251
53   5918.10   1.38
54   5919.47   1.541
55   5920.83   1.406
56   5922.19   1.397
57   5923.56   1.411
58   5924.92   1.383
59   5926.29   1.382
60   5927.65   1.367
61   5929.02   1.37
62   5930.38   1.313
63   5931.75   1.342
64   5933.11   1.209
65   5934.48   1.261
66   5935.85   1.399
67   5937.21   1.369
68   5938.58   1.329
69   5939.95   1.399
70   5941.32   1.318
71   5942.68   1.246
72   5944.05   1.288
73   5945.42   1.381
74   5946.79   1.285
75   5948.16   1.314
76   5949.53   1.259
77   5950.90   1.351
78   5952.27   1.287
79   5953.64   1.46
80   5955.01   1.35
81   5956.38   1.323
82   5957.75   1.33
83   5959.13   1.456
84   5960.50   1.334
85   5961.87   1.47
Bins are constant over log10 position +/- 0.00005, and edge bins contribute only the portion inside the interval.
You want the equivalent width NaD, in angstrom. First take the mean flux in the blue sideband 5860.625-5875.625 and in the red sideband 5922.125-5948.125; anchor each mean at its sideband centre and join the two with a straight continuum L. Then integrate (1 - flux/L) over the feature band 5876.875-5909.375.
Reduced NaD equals 2.19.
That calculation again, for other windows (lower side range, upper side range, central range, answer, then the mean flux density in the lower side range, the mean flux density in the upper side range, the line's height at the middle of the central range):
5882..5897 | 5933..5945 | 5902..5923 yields -2.91 angstrom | 1.17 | 1.32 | 1.24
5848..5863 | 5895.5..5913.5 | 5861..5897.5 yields 2.42 angstrom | 1.35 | 1.32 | 1.34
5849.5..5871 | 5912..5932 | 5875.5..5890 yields 1.11 angstrom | 1.33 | 1.38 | 1.35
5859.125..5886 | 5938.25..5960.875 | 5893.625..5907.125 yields 0.88 angstrom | 1.32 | 1.34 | 1.33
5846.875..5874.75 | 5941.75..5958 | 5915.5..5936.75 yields -0.55 angstrom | 1.33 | 1.32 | 1.33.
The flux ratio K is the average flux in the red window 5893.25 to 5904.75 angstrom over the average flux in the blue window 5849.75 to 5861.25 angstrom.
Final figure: 0.91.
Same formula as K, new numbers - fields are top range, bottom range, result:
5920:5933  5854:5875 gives 1.02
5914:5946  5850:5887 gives 1.02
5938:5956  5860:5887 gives 1.01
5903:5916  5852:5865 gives 1.06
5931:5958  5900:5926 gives 0.95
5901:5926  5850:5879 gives 1.06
